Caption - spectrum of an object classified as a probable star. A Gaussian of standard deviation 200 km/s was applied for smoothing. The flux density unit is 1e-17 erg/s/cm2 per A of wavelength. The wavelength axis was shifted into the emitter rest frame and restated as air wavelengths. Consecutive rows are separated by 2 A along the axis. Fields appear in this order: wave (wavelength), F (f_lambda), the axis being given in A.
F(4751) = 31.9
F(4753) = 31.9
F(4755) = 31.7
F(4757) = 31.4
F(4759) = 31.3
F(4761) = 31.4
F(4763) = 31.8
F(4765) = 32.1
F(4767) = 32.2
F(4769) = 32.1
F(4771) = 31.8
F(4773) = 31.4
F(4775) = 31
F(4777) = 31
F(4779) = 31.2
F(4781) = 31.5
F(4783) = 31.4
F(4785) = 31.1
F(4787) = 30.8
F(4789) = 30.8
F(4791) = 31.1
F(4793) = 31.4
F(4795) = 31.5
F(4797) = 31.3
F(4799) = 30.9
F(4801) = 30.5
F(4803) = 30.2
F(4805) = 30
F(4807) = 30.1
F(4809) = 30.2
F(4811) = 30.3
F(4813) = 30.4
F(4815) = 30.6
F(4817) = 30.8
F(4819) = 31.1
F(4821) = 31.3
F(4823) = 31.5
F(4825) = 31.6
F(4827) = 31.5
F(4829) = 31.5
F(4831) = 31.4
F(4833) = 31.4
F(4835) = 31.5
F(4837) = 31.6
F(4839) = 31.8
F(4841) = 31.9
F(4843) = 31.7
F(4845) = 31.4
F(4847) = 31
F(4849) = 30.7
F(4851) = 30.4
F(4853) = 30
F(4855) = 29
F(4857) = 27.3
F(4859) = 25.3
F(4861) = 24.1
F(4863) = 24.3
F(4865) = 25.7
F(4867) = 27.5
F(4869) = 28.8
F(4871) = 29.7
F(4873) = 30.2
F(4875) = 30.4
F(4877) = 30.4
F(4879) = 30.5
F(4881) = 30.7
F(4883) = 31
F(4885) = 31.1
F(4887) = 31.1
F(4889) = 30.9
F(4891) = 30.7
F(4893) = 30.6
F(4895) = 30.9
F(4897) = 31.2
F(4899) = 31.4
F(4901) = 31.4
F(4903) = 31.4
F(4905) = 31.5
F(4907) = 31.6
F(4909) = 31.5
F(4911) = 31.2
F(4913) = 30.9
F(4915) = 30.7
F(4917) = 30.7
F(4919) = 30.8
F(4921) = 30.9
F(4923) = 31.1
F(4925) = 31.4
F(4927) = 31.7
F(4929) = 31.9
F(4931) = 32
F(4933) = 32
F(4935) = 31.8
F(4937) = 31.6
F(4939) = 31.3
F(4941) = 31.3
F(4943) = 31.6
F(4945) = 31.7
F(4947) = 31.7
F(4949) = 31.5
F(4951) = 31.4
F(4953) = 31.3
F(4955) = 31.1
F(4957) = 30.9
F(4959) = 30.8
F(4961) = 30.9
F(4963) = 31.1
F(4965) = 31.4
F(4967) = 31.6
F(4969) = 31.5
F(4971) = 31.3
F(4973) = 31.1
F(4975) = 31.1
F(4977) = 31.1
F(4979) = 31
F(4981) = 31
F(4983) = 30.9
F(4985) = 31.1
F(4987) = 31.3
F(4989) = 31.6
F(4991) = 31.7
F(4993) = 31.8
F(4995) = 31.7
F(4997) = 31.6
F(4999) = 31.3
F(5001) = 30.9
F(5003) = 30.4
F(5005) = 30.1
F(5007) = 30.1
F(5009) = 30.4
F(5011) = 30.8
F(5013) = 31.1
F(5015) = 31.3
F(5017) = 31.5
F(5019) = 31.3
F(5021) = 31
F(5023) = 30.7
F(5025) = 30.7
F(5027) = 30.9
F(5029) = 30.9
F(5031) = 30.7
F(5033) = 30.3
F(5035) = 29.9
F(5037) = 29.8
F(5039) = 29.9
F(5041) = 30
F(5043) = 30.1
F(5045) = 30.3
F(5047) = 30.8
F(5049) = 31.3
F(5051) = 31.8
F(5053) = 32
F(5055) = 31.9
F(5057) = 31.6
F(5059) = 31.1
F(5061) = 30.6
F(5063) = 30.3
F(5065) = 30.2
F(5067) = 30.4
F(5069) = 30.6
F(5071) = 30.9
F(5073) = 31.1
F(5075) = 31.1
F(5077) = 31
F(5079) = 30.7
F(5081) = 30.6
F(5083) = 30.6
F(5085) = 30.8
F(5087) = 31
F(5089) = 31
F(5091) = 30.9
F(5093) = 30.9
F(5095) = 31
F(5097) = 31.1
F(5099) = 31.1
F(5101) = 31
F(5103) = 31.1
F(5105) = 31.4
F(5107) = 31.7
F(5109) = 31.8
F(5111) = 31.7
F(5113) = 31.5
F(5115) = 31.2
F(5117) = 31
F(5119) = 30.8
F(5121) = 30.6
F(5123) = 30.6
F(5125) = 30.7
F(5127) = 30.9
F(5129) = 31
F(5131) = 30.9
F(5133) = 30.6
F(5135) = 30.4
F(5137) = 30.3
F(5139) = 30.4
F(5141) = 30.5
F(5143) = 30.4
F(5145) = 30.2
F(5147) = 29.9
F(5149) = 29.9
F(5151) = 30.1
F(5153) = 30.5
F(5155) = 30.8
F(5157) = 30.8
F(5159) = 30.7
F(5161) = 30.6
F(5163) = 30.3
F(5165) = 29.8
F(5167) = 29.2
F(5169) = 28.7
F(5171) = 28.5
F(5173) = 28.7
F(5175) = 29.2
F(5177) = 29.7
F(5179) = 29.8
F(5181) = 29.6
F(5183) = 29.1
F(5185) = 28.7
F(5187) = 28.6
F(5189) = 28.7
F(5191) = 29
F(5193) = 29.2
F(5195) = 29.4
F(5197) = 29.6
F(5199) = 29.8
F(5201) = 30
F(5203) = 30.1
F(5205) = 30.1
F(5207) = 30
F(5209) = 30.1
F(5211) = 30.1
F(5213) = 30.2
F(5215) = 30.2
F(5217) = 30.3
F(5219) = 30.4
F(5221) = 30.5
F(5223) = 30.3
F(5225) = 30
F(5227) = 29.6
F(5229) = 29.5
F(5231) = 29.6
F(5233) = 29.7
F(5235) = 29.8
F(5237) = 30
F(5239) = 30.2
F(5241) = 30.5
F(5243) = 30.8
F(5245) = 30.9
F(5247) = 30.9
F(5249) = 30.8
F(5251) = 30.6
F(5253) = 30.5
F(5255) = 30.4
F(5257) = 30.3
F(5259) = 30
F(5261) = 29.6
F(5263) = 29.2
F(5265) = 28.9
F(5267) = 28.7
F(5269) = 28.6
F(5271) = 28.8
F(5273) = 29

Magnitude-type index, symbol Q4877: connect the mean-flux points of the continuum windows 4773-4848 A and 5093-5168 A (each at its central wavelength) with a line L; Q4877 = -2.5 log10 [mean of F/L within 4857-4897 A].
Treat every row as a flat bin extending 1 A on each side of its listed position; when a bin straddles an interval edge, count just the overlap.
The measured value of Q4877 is 0.07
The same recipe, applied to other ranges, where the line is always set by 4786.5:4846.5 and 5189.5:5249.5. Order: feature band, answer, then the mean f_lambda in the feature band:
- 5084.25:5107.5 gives -0.03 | 31.1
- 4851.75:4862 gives 0.14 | 27.2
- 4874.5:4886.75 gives 0.01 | 30.7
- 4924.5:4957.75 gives -0.03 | 31.5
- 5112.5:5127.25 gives -0.02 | 30.9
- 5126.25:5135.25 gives -0.02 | 30.8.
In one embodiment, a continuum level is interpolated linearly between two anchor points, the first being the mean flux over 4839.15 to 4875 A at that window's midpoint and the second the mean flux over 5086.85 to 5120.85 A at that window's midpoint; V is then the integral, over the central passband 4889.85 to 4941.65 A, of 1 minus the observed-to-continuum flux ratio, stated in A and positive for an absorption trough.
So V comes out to -3.27 A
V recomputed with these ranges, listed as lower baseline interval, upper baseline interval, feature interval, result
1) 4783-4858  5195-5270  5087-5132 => -1.2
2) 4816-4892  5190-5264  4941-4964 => -0.9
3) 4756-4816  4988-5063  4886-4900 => 0.0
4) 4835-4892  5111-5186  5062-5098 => -0.9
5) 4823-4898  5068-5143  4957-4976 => -0.5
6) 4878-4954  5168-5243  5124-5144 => -0.4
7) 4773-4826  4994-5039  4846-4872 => 2.4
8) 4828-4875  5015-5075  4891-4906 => -0.7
